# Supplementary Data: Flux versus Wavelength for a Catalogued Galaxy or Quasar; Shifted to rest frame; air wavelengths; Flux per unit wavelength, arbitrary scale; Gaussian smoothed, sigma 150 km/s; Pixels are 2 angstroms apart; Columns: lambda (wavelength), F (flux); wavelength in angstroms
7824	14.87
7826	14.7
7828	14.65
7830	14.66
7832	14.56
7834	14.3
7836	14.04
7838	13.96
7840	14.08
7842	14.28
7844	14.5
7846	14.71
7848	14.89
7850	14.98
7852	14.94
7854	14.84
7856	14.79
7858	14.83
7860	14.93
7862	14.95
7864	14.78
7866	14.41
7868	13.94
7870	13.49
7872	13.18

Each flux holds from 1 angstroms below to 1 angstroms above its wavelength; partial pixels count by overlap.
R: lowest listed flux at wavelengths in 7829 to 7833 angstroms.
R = 14.56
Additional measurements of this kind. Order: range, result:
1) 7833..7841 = 13.96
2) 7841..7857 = 14.28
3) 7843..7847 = 14.5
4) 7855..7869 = 13.94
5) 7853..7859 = 14.79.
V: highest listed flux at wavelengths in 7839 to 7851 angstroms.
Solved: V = 14.98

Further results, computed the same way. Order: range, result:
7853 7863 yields 14.95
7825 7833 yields 14.7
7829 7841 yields 14.66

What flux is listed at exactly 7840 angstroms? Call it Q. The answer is 14.08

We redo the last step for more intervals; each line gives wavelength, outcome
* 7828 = 14.65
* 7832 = 14.56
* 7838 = 13.96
